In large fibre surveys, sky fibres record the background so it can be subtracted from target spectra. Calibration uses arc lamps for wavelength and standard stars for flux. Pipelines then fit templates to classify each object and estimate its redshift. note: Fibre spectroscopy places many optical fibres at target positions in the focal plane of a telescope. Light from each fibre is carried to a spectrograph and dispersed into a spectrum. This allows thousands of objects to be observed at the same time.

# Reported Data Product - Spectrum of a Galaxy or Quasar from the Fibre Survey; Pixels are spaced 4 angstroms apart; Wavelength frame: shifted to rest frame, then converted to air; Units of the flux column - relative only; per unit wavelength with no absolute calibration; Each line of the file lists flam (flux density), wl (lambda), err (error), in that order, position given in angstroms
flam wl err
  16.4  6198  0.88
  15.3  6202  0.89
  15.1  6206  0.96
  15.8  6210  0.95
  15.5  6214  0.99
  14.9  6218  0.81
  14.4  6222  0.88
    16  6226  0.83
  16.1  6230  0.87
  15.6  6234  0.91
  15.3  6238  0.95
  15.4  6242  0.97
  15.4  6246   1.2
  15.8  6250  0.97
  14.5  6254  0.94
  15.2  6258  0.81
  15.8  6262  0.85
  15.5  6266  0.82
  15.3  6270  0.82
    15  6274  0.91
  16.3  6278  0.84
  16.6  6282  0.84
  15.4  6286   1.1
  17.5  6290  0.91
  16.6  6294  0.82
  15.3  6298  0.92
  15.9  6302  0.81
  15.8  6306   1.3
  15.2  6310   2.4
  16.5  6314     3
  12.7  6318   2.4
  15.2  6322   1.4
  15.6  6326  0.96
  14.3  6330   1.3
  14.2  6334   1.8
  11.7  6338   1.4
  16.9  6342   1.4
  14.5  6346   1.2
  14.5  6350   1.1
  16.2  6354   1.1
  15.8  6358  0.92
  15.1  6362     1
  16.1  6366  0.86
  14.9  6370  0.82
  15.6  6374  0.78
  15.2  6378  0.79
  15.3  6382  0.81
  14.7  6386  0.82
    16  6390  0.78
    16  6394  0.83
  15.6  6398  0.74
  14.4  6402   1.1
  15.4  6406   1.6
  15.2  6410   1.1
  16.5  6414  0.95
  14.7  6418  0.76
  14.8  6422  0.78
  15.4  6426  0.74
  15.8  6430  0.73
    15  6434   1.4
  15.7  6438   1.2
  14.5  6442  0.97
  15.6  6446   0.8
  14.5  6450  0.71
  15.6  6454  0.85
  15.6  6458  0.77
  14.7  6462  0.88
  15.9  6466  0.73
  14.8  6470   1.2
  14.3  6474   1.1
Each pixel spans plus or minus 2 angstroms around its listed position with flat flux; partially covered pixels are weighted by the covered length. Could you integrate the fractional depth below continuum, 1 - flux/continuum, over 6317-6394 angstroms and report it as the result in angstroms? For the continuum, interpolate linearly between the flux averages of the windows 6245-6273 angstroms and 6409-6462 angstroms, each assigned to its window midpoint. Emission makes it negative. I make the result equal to 1.4 angstroms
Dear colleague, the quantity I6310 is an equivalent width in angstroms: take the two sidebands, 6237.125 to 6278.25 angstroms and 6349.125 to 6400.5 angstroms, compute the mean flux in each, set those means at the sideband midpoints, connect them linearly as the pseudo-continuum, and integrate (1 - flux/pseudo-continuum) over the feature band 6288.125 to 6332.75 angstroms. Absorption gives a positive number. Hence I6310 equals -0.18 angstroms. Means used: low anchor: 15.4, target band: 15.5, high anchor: 15.5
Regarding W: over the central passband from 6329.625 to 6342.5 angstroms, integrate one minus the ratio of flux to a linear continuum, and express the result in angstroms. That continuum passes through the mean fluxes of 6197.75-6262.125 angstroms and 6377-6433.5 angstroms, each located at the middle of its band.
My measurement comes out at 1.18 angstroms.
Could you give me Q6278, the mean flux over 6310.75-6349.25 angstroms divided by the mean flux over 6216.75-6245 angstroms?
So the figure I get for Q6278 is 0.95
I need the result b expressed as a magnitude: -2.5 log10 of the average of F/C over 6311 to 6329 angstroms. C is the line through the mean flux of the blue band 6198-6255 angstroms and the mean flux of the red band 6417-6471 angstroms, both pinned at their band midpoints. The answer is 0.03 mag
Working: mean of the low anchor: 15.4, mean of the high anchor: 15.2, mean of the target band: 15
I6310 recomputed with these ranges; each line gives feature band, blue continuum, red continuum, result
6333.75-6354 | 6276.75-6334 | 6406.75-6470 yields 1.2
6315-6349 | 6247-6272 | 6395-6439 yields 2.0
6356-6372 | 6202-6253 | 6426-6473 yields -0.2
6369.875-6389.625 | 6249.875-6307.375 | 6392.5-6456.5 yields 0.3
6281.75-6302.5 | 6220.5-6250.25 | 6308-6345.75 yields -1.7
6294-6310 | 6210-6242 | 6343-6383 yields -0.3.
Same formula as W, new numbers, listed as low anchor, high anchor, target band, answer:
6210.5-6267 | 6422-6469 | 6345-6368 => -0.12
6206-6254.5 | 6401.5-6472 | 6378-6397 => -0.24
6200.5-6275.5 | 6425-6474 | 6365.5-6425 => -0.34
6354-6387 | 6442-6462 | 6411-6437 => -0.19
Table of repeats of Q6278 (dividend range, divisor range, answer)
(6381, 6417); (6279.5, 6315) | 0.96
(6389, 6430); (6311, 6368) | 1.03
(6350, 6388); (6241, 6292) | 0.98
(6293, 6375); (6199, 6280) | 0.98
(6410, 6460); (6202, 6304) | 0.98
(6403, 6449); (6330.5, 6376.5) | 1.02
